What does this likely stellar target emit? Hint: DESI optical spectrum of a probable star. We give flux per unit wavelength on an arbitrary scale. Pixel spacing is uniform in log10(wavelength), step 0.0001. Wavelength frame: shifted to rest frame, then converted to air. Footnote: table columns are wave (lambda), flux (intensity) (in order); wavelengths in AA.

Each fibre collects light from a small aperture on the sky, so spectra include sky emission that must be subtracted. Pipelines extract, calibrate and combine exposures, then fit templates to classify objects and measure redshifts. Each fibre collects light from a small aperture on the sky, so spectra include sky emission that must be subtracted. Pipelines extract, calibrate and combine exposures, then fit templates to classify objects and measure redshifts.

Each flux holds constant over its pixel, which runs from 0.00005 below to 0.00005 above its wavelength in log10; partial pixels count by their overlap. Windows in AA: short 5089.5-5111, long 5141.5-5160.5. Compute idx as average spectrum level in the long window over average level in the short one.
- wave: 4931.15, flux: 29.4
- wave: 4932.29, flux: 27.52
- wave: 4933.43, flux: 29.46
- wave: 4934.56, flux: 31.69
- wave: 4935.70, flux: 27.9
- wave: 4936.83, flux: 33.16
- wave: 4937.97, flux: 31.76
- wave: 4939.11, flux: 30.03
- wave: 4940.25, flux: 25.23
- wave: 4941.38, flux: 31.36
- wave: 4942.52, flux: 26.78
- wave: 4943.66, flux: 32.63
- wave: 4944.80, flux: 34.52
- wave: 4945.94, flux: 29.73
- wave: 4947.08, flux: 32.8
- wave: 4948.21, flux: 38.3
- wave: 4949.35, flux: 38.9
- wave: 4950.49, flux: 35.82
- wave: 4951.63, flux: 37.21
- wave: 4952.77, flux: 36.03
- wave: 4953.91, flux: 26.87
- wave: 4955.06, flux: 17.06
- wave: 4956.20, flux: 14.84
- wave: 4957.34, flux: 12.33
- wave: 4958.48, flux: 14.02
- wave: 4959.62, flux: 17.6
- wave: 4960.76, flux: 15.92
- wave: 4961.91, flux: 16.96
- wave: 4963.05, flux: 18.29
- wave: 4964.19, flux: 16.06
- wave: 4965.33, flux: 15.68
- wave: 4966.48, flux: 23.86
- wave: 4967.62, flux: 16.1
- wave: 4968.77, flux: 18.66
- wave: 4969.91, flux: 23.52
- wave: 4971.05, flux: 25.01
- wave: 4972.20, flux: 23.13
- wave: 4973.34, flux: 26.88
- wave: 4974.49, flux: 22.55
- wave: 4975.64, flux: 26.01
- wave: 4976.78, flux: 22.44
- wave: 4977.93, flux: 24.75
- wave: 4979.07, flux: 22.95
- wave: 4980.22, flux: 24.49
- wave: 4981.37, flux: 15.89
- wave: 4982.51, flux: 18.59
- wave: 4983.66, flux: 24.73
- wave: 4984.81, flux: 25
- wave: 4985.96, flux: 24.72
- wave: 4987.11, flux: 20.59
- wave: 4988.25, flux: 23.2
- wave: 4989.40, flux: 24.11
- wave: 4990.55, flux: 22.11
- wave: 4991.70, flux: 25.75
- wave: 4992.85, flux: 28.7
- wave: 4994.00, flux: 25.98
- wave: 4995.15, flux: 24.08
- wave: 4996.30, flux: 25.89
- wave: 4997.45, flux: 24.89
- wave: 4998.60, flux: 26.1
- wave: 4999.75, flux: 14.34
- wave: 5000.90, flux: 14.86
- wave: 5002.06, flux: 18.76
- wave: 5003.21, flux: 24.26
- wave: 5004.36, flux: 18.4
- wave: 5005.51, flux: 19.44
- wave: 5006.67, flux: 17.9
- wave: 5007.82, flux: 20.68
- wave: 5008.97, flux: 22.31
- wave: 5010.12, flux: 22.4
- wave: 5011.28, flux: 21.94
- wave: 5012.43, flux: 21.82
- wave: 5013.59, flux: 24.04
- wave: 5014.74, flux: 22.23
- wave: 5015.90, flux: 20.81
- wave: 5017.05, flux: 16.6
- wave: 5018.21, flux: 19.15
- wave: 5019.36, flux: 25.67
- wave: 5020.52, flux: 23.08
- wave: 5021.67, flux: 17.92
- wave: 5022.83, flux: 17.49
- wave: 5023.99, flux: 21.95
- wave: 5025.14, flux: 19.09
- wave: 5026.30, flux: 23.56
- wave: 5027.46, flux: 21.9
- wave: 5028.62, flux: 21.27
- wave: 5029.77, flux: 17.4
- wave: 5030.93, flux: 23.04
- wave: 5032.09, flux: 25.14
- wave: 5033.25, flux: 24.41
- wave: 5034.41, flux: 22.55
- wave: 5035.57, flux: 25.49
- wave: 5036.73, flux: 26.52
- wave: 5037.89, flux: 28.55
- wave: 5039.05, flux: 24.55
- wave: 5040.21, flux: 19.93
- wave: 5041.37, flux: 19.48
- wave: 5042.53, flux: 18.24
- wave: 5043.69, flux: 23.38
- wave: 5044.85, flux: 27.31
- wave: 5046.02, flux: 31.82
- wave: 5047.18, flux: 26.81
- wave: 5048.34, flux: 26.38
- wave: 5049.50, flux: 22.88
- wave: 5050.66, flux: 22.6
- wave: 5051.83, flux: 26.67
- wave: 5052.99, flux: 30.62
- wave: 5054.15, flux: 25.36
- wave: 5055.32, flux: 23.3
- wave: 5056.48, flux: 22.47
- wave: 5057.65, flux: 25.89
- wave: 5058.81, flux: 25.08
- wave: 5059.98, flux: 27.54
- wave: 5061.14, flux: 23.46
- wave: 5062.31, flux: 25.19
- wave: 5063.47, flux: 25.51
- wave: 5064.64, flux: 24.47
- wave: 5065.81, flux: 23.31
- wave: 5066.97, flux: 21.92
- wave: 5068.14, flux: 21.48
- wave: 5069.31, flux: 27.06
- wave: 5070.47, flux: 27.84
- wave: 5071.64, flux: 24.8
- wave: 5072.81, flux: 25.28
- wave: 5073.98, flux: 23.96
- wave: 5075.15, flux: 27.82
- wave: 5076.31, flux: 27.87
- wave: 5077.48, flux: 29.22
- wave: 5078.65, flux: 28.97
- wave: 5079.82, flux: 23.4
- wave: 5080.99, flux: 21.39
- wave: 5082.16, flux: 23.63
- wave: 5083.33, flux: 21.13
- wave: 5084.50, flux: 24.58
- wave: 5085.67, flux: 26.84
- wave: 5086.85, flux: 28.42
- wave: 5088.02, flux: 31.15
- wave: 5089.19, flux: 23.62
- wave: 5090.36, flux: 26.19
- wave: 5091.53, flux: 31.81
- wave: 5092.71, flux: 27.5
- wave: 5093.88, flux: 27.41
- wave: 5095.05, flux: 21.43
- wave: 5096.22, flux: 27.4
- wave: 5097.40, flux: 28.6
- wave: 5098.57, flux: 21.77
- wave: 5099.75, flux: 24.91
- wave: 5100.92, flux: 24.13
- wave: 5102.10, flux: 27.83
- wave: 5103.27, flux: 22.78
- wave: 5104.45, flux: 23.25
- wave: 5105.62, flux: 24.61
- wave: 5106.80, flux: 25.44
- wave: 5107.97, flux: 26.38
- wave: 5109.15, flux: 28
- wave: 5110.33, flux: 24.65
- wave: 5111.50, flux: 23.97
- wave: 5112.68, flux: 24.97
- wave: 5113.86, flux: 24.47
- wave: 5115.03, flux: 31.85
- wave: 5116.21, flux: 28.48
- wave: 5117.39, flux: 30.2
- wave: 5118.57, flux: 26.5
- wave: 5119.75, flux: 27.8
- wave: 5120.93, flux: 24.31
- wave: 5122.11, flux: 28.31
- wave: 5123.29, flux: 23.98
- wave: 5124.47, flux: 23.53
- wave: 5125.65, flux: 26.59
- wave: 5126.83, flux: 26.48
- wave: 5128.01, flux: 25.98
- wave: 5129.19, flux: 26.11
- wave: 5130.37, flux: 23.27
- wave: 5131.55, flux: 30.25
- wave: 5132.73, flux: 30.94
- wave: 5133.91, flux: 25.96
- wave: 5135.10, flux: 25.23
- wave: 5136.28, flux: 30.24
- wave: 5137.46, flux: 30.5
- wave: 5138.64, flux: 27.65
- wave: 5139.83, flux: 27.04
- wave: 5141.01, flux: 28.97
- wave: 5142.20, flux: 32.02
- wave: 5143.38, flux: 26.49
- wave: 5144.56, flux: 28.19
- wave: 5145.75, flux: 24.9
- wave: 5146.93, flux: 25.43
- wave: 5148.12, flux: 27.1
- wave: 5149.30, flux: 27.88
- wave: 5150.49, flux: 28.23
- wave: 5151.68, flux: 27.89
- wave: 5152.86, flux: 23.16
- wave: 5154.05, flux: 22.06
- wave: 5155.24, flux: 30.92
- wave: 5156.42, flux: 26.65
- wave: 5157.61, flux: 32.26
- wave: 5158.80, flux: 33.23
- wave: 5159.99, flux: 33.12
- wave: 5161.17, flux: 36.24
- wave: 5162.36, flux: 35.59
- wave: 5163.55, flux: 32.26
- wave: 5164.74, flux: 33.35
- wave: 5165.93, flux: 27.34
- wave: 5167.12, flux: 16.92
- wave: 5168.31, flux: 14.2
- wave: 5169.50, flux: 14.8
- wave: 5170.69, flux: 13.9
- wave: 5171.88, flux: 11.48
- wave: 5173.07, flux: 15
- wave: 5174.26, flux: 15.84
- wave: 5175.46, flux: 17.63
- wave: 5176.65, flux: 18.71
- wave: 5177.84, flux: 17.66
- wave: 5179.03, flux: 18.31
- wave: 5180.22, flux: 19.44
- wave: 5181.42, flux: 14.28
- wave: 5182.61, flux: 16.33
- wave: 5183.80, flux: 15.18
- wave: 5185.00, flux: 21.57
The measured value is 1.09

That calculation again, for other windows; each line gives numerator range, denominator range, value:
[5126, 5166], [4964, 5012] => 1.29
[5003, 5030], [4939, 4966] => 0.82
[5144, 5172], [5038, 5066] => 1.06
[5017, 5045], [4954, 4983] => 1.12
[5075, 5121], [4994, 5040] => 1.20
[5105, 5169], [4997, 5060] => 1.21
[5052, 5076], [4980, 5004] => 1.11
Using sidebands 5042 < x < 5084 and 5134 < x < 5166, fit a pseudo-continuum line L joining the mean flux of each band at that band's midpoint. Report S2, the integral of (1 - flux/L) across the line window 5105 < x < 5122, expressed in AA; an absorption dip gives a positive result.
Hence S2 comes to 0.5 AA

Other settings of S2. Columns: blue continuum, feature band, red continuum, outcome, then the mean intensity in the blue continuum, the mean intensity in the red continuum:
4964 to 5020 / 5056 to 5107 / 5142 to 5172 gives -2.0 AA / 22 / 26.5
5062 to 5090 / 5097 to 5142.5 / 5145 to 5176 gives -2.6 AA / 25.4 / 24.9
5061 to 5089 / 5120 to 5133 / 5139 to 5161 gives 0.5 AA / 25.4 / 28.2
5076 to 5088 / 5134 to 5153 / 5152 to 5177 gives -2.4 AA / 25.7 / 24.1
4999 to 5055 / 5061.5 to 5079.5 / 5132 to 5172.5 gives -1.3 AA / 22.3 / 26.8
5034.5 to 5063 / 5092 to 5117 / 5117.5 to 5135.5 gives 0.2 AA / 24.9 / 26.5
